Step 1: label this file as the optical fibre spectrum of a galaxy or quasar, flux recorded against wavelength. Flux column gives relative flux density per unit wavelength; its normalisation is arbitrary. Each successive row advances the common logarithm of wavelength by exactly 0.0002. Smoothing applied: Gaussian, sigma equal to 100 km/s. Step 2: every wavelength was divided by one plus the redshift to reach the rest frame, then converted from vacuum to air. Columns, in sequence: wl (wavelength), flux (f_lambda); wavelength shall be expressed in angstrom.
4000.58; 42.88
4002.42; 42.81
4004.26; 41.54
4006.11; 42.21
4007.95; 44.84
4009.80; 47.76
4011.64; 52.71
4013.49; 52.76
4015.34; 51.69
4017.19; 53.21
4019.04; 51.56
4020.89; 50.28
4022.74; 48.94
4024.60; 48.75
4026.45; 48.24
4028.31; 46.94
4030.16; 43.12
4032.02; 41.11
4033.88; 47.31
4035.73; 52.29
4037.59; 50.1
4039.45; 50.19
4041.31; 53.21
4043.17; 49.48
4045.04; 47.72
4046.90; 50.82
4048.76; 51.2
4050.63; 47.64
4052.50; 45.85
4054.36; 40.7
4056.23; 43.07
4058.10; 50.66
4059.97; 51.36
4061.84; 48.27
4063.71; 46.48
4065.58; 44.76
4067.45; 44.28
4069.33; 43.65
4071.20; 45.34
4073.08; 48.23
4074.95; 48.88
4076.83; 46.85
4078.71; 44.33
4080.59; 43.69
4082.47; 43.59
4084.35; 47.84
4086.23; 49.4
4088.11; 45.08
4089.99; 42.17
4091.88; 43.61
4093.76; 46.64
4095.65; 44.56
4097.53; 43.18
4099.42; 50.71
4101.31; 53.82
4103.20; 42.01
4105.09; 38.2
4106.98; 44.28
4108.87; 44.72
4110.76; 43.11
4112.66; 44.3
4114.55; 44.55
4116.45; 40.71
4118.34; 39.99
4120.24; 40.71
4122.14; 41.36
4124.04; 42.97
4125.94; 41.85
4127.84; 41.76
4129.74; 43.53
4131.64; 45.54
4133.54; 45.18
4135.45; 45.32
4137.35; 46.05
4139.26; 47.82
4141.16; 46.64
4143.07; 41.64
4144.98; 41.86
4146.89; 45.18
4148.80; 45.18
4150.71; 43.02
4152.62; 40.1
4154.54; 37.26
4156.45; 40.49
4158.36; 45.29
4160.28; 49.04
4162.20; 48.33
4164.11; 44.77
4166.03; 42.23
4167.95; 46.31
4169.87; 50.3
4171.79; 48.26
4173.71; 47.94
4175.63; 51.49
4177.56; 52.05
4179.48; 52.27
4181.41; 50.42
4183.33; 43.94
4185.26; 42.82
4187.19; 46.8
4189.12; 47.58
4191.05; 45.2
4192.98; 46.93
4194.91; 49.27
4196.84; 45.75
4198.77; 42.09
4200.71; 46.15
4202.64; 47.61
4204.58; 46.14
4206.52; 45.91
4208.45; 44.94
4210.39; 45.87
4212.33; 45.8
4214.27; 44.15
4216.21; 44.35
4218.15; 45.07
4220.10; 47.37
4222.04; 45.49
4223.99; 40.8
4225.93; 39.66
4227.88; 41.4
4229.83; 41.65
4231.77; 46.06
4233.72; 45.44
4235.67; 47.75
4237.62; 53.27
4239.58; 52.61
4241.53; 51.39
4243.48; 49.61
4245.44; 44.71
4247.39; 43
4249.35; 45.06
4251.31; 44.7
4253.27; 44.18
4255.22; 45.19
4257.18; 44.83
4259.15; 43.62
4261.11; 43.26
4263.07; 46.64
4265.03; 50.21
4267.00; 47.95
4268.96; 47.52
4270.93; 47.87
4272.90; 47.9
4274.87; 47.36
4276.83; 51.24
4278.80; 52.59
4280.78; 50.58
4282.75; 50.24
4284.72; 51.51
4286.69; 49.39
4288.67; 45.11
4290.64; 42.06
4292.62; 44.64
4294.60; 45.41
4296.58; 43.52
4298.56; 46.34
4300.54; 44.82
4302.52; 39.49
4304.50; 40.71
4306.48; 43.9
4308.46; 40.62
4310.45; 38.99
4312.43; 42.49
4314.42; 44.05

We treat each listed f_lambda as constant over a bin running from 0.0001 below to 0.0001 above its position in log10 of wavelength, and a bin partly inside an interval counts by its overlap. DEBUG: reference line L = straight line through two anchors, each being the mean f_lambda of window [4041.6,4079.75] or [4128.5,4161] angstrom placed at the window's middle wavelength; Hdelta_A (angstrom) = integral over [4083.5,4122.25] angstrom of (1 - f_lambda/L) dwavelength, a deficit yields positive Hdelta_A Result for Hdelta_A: 1.0 angstrom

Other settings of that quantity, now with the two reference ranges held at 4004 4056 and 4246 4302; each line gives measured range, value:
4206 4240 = 1.19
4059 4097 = 1.62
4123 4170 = 3.26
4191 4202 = 0.26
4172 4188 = -0.41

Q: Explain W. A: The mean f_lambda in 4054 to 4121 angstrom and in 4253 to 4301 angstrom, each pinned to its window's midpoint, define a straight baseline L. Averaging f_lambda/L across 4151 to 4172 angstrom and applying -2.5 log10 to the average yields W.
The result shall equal 0.03 mag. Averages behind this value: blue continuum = 45.1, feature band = 44.6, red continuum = 47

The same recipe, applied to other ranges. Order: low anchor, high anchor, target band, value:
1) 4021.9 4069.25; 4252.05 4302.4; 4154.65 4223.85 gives 0.02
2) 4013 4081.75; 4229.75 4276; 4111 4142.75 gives 0.09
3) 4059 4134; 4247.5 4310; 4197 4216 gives 0.00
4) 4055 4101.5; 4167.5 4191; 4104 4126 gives 0.12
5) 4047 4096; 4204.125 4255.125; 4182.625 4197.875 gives -0.01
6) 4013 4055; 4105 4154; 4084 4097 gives 0.00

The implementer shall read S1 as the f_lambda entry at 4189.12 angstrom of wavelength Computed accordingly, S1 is 47.58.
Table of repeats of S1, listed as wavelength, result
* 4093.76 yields 46.64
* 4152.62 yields 40.1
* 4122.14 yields 41.36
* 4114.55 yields 44.55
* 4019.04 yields 51.56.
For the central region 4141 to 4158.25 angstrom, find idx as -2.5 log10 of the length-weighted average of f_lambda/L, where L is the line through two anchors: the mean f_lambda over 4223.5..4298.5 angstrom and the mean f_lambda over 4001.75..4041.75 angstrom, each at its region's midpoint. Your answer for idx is 0.12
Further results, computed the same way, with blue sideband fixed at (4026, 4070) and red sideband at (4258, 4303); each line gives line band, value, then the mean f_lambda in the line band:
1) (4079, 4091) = 0.050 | 45.2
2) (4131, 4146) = 0.053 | 45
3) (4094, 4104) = 0.010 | 46.9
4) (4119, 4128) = 0.138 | 41.6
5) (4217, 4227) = 0.083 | 43.6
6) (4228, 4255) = 0.009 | 46.7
